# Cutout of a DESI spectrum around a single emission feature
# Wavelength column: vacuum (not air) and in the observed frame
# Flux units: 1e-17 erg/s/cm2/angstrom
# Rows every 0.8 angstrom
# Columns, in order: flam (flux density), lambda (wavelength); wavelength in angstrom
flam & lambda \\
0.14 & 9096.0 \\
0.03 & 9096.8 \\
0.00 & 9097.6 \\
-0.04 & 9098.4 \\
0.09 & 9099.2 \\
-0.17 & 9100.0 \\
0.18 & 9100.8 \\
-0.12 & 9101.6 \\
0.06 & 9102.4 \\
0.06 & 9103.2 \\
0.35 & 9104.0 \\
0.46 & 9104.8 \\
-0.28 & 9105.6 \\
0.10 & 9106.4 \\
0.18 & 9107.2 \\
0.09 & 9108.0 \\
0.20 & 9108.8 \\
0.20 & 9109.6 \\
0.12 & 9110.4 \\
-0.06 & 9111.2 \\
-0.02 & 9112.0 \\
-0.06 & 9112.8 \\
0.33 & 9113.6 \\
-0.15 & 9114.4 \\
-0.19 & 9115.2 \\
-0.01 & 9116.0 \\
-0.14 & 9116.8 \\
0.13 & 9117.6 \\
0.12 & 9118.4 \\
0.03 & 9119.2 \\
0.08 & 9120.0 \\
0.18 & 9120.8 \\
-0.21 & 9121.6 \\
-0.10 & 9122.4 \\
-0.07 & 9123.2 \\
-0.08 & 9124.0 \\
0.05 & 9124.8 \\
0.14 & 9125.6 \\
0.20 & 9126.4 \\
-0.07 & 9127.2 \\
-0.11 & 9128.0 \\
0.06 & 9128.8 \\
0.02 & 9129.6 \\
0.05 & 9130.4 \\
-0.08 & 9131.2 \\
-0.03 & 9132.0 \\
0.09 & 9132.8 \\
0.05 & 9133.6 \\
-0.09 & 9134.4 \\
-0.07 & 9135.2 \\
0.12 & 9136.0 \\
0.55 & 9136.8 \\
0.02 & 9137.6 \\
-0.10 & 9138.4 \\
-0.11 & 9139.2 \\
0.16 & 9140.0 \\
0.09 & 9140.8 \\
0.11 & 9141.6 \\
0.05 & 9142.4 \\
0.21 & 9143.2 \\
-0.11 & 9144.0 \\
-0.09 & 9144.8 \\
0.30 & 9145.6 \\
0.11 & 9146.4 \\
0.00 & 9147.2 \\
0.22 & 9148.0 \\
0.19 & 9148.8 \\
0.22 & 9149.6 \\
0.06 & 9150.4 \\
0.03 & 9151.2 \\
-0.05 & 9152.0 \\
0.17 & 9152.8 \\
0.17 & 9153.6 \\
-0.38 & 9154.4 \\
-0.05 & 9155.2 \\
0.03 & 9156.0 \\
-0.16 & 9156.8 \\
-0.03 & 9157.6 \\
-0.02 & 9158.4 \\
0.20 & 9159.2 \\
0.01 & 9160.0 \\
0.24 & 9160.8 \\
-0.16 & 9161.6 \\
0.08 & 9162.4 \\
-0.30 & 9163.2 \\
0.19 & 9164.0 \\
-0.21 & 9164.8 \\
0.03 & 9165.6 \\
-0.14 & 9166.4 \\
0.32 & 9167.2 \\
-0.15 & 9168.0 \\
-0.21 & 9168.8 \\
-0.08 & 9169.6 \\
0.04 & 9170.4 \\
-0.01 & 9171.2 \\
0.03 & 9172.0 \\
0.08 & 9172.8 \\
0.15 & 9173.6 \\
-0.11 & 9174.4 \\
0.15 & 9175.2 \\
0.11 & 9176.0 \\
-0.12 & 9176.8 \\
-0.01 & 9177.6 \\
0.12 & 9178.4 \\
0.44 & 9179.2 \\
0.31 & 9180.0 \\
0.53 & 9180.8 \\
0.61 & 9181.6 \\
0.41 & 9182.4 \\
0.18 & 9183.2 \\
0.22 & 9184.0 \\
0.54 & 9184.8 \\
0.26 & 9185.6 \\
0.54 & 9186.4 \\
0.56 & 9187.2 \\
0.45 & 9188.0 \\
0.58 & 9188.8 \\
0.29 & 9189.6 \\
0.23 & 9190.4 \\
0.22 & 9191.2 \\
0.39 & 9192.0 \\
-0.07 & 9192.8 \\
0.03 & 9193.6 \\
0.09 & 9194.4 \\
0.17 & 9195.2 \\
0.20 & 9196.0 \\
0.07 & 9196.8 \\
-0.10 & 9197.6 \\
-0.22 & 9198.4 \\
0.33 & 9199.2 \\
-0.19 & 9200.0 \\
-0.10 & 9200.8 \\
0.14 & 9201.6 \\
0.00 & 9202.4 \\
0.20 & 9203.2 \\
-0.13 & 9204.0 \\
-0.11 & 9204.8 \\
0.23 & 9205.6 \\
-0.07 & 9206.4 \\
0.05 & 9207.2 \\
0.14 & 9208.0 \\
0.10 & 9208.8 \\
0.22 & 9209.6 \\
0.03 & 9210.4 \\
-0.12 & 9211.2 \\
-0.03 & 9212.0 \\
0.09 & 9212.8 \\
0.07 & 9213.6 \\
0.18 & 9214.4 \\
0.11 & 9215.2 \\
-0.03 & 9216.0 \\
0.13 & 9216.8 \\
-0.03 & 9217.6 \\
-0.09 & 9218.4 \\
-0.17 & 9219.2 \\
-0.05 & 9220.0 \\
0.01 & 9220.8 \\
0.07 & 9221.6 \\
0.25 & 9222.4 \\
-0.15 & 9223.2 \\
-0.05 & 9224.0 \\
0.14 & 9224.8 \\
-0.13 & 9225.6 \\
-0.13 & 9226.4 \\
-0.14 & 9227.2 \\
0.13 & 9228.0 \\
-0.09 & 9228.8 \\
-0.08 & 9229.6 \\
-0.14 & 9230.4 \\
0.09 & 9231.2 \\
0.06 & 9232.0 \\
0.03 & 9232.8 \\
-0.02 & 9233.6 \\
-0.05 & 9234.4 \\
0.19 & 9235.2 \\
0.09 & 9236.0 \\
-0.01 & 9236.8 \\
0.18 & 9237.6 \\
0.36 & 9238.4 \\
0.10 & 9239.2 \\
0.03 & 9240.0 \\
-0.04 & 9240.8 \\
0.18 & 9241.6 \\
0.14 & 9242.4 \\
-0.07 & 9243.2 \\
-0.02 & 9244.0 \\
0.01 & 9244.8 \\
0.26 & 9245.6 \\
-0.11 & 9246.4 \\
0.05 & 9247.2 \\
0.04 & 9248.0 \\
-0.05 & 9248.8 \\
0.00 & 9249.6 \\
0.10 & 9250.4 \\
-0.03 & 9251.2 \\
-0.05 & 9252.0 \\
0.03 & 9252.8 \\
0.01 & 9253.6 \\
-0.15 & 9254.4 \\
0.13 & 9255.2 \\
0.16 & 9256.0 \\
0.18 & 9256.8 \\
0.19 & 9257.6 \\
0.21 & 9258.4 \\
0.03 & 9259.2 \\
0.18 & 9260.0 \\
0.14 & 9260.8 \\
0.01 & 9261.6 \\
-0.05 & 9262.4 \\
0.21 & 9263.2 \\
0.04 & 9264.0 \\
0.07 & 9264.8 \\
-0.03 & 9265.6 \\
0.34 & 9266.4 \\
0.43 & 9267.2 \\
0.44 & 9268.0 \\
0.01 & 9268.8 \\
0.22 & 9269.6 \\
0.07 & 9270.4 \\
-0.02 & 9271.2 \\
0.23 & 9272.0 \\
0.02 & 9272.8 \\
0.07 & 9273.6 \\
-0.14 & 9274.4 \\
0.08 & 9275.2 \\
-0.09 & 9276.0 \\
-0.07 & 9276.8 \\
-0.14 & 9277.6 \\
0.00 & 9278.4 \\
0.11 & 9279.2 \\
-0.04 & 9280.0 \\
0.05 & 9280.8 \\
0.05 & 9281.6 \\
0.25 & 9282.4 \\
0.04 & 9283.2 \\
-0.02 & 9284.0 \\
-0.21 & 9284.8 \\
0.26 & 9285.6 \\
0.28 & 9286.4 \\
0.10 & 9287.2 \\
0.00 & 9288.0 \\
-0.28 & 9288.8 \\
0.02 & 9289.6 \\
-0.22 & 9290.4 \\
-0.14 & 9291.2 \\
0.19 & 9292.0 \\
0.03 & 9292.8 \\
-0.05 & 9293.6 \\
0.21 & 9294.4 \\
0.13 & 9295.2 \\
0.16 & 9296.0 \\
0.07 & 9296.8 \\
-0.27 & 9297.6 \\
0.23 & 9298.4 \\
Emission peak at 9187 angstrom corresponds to [O II]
